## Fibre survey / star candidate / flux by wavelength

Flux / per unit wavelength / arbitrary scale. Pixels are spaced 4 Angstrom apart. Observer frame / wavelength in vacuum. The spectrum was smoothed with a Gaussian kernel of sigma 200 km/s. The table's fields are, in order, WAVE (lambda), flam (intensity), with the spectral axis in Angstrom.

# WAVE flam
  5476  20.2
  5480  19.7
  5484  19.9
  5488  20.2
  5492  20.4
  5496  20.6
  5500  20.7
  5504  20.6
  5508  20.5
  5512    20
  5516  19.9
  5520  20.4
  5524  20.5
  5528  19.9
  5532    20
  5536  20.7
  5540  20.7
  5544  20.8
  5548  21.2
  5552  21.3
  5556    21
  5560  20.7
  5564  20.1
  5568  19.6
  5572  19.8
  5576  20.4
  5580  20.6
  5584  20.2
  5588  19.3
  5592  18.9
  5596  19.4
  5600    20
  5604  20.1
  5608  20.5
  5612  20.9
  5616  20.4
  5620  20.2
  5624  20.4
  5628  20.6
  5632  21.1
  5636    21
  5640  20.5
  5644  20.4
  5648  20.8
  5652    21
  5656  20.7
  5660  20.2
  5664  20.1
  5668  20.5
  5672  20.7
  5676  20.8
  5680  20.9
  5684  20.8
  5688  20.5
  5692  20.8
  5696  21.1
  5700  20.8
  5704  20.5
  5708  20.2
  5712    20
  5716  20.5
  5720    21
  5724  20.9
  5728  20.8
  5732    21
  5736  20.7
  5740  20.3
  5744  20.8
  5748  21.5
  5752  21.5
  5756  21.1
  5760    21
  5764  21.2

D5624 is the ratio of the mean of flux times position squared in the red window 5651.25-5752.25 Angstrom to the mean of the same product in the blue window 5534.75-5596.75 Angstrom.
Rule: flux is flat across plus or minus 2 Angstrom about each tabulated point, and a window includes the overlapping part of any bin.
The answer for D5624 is 1.07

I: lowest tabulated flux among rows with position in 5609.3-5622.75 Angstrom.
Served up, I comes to 20.2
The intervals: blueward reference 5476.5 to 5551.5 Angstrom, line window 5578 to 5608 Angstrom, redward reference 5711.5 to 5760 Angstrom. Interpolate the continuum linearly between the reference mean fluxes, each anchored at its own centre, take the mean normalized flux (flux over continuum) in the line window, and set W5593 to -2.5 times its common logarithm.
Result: 0.04 mag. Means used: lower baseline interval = 20.4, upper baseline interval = 20.9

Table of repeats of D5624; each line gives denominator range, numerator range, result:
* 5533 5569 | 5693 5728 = 1.06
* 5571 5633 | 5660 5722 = 1.05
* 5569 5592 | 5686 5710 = 1.08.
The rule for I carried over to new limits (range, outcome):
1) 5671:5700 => 20.5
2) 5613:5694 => 20.1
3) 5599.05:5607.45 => 20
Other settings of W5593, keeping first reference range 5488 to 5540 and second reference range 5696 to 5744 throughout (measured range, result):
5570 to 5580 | 0.01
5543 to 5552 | -0.04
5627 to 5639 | -0.02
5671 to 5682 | -0.01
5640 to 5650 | 0.00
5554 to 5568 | 0.00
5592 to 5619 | 0.02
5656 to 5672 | 0.01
